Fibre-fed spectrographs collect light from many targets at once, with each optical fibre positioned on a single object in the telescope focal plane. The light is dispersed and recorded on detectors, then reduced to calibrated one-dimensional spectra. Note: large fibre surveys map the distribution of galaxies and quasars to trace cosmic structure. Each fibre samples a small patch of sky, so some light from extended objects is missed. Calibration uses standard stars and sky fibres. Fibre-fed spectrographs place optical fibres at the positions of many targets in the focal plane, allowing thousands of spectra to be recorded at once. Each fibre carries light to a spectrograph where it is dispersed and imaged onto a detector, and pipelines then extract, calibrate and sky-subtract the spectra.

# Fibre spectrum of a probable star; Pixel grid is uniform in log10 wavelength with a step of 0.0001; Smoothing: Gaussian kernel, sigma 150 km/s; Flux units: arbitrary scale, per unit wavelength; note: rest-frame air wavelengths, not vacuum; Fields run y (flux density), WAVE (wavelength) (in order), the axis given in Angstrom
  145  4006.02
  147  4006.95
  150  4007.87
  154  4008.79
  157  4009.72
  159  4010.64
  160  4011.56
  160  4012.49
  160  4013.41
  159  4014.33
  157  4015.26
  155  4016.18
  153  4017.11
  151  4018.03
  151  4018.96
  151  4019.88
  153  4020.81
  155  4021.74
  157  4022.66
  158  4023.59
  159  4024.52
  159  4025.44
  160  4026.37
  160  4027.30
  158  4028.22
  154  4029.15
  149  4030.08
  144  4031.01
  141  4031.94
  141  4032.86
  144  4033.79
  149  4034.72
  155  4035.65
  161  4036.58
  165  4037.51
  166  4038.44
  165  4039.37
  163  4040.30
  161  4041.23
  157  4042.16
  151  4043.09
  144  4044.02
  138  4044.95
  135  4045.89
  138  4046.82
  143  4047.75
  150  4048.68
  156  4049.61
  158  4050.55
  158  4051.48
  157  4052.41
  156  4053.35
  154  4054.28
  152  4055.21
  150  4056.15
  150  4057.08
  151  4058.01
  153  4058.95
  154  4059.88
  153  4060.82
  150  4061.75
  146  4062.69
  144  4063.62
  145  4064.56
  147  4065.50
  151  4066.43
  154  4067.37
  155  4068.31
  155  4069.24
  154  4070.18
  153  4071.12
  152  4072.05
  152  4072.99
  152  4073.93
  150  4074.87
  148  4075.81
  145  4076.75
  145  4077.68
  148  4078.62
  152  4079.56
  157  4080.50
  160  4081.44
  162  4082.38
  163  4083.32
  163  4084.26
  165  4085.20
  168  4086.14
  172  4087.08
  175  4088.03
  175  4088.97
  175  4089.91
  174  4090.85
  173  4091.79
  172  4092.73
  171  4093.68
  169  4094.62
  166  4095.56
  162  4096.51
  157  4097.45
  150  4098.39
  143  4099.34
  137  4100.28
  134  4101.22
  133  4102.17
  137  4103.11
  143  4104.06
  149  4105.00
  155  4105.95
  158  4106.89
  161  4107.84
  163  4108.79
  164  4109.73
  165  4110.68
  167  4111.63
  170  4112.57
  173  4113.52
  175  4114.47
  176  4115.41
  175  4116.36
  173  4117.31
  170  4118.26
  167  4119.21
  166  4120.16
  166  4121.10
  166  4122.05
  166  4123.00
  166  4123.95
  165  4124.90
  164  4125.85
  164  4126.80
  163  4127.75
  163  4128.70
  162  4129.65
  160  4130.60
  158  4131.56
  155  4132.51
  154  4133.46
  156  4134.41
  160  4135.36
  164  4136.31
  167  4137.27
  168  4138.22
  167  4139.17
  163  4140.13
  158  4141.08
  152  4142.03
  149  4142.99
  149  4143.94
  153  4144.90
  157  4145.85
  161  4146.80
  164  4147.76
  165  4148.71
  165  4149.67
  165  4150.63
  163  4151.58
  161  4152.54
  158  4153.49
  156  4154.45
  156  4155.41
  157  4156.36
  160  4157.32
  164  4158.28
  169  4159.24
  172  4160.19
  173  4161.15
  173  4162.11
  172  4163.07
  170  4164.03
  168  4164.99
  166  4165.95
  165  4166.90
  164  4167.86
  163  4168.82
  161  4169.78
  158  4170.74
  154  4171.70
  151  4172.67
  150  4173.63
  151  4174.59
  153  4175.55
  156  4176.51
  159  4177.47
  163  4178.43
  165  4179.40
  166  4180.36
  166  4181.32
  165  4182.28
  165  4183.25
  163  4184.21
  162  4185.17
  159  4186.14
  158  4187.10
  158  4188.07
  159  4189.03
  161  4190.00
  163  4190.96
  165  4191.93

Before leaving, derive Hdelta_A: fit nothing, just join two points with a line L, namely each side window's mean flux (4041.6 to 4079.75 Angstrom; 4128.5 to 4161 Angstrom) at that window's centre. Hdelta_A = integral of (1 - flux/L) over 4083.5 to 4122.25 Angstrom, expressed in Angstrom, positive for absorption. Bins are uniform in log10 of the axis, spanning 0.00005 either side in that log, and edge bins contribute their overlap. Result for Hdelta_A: -1.9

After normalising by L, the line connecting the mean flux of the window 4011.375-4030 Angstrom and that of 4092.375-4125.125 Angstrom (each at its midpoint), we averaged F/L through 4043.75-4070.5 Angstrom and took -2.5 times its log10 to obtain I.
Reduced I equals 0.06 mag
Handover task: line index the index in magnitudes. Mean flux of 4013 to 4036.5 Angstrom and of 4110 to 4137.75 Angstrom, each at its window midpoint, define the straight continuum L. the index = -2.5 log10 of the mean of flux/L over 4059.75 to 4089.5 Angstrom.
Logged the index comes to 0.03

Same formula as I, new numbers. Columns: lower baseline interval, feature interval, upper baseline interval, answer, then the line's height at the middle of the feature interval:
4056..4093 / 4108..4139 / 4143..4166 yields -0.03 mag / 160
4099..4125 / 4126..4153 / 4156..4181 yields 0.01 mag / 161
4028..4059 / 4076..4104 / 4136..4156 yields -0.02 mag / 156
